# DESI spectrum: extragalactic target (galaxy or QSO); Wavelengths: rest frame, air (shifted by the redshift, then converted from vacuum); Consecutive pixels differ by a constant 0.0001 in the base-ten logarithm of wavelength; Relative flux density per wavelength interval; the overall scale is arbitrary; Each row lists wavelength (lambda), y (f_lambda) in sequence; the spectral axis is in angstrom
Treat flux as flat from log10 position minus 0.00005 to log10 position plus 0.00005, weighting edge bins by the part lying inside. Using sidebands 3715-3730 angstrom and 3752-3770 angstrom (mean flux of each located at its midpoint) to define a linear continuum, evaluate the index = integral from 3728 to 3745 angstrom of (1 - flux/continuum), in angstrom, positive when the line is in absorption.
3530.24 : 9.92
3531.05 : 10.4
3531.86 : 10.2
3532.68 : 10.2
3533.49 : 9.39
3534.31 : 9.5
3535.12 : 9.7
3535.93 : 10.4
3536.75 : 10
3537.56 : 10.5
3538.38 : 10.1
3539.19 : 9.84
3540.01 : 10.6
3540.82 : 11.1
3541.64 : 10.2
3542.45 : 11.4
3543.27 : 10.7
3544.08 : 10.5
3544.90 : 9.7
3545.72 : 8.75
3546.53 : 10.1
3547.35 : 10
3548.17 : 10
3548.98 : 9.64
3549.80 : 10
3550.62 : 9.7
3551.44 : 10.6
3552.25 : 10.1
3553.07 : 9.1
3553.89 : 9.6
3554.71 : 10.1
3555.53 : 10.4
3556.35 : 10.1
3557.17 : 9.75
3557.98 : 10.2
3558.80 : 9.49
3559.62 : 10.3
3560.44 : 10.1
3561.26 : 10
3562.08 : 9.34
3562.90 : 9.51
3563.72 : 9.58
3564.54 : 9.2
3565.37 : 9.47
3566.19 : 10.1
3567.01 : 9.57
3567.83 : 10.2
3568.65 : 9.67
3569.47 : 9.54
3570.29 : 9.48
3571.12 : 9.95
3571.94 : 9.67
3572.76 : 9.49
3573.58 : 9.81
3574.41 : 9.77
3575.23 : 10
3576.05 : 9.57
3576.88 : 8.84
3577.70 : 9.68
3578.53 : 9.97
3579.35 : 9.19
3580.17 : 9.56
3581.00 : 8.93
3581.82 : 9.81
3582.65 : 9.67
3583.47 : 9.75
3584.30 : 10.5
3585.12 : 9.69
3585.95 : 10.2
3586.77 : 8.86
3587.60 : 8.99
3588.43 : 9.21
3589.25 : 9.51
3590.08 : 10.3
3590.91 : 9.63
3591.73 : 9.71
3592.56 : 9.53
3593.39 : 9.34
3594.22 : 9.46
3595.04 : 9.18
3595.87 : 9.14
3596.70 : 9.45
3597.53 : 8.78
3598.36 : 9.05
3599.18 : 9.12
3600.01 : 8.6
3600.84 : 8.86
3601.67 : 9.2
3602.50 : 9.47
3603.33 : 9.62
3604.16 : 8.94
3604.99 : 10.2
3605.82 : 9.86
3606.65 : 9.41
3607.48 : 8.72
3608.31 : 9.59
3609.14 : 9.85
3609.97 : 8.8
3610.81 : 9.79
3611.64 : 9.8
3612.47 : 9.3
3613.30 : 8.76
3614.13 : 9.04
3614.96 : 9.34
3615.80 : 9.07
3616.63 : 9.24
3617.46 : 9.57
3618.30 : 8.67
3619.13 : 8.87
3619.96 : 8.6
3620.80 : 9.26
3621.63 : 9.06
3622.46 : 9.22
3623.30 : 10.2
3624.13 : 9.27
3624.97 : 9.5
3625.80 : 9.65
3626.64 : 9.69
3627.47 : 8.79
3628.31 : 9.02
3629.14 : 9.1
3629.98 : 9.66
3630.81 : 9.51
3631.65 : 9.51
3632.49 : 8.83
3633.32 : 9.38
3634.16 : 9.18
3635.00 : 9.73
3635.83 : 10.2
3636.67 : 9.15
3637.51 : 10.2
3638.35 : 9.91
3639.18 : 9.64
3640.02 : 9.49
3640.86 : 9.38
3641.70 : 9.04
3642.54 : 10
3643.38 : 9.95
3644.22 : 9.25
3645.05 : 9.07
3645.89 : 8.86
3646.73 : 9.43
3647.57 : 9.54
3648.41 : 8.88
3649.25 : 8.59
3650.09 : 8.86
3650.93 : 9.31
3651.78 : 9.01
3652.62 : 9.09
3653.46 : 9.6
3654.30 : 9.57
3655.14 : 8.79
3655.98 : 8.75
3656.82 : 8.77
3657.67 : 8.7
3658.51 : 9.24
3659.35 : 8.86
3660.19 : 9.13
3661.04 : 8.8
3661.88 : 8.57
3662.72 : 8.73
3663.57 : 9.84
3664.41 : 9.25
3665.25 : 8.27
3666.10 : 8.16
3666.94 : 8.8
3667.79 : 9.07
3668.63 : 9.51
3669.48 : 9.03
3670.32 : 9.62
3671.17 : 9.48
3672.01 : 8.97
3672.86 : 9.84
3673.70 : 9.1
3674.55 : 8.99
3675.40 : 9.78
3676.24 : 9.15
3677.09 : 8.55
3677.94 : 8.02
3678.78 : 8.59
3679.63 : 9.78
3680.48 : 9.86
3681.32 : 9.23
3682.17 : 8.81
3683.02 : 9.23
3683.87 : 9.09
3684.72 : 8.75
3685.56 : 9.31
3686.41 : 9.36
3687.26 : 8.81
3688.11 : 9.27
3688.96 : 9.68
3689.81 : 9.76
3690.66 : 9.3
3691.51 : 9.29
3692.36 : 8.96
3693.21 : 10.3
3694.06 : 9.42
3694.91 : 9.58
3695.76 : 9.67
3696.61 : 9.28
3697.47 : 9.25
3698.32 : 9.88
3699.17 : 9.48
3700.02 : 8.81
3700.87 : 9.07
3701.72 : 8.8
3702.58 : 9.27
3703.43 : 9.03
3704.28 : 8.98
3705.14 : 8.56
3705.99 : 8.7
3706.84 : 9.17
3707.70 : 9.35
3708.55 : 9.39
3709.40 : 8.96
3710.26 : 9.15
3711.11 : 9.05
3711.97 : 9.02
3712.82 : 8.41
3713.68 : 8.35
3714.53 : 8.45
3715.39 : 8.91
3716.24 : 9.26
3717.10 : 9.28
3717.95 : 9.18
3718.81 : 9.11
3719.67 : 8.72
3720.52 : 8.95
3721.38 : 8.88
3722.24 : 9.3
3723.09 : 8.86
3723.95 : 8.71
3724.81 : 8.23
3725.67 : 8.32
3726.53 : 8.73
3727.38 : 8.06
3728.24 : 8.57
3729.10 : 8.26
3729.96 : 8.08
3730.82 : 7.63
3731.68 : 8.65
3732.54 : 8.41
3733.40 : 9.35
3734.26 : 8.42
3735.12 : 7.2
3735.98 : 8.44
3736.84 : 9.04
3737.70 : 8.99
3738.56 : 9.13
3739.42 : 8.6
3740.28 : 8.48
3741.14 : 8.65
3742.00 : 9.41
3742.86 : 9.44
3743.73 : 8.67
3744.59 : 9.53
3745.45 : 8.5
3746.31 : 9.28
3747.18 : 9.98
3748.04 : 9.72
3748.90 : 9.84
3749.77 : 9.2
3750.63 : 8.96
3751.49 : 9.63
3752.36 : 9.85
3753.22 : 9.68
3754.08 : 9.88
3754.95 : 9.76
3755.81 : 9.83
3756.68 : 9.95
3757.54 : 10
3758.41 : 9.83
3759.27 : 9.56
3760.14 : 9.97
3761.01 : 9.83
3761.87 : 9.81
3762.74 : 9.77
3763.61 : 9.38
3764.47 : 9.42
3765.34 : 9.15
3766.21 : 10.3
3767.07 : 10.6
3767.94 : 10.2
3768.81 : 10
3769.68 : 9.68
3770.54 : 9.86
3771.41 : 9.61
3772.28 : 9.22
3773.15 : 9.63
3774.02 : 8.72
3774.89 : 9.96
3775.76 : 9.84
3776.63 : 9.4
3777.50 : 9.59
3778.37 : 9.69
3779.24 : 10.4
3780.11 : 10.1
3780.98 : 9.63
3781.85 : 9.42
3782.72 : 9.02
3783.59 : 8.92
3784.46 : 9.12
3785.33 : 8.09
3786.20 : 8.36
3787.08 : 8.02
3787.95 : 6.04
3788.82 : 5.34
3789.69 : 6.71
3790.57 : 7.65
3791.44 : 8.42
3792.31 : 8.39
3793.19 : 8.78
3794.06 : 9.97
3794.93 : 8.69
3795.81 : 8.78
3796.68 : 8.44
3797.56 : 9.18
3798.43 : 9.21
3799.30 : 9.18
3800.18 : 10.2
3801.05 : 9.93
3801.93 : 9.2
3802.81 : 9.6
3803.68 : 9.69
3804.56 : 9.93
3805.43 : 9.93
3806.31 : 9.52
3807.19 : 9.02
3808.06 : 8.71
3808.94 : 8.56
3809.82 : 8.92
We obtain 0.9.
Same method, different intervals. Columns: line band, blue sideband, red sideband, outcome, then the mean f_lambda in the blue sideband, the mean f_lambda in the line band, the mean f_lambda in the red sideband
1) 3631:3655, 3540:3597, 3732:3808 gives 0.5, 9.77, 9.37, 9.21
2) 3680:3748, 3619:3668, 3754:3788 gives 2.9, 9.22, 8.98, 9.52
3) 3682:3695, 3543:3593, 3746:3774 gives 0.6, 9.74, 9.31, 9.72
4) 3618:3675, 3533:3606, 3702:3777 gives 1.5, 9.72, 9.22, 9.16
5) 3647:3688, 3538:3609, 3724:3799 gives 1.4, 9.69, 9.07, 9.07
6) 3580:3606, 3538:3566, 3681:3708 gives 0.9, 9.98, 9.43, 9.23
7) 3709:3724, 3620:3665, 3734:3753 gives 0.3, 9.27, 8.92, 9.06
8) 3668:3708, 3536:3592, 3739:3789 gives 1.3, 9.83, 9.23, 9.37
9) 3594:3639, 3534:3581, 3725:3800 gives 1.5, 9.88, 9.33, 9.08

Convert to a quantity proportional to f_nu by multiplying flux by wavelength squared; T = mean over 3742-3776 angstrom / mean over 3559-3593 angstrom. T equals 1.1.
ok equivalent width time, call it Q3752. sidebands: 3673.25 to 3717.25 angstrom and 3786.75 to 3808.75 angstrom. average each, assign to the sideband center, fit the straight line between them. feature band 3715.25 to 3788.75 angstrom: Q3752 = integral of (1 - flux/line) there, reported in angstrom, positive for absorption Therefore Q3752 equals -1.9 angstrom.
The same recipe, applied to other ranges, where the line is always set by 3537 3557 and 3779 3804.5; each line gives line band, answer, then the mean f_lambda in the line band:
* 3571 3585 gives 0.4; 9.66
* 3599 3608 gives 0.5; 9.28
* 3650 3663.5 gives 0.7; 9.01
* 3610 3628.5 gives 0.9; 9.25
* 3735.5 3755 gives -0.4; 9.23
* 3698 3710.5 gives 0.2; 9.1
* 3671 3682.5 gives 0.3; 9.15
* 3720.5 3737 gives 1.2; 8.48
